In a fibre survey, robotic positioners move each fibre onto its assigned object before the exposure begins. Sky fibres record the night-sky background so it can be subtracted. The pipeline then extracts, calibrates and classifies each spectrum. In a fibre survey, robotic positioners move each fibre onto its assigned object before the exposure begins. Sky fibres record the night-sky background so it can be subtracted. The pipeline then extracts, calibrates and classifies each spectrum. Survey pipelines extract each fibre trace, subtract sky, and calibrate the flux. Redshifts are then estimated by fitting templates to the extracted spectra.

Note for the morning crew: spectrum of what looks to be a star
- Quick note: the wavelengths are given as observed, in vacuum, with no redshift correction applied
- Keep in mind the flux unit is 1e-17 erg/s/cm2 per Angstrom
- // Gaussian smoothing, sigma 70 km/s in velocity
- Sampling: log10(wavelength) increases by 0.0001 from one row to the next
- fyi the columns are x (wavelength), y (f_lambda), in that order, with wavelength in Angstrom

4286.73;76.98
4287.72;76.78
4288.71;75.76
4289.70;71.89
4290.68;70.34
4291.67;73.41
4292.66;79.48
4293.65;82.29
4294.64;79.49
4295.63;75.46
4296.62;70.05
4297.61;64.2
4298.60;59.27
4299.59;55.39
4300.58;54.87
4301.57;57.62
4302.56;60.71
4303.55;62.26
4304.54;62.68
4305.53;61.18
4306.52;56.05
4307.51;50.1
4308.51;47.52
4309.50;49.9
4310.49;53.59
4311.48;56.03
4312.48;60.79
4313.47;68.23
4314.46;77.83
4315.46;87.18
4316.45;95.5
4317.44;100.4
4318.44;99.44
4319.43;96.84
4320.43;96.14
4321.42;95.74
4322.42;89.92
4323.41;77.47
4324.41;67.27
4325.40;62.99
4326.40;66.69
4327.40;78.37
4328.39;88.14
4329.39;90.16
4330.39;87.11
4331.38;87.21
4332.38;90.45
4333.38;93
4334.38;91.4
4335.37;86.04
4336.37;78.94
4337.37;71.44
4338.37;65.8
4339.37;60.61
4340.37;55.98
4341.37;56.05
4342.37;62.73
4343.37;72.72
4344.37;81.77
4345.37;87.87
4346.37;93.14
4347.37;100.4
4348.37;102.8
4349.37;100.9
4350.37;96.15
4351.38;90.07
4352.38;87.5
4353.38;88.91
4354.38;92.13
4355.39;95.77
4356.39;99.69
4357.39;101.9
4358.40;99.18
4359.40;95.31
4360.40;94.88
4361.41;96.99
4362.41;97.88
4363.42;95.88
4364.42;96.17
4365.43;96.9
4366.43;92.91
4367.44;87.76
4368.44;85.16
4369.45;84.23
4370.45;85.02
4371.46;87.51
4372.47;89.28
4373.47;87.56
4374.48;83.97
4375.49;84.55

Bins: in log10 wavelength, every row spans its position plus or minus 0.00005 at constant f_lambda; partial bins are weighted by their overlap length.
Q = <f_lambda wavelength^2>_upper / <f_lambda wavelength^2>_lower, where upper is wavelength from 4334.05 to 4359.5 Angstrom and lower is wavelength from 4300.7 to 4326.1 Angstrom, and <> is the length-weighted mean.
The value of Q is 1.2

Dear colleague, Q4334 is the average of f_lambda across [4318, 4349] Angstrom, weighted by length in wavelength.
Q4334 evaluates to 81.8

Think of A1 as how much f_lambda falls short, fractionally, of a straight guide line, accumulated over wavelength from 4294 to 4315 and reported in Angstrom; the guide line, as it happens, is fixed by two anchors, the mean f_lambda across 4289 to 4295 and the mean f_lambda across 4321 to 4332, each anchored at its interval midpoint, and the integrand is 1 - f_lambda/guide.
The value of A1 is 4.5 Angstrom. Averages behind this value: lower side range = 76.1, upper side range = 81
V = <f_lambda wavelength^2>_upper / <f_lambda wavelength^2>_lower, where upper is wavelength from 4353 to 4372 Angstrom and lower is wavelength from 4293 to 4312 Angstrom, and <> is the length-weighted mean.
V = 1.57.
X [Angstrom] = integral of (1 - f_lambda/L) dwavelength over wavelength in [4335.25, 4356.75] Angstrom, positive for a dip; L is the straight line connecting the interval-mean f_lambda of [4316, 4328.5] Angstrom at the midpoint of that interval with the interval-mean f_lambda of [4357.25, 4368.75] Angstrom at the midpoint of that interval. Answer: 2.0 Angstrom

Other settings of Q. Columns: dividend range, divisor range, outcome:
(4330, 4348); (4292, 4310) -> 1.28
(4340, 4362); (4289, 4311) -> 1.43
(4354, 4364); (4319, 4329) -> 1.20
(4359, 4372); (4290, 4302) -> 1.39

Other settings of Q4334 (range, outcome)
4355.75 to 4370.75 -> 94.2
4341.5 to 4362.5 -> 91.6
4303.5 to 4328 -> 73.1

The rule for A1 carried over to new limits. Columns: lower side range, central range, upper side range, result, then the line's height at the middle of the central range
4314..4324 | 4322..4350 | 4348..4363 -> 3.96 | 93.5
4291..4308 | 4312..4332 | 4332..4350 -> -2.79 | 73.5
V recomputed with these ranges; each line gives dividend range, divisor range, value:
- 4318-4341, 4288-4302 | 1.19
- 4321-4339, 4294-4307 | 1.30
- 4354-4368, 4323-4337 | 1.19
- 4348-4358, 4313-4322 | 1.07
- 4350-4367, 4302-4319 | 1.44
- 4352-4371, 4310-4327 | 1.20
